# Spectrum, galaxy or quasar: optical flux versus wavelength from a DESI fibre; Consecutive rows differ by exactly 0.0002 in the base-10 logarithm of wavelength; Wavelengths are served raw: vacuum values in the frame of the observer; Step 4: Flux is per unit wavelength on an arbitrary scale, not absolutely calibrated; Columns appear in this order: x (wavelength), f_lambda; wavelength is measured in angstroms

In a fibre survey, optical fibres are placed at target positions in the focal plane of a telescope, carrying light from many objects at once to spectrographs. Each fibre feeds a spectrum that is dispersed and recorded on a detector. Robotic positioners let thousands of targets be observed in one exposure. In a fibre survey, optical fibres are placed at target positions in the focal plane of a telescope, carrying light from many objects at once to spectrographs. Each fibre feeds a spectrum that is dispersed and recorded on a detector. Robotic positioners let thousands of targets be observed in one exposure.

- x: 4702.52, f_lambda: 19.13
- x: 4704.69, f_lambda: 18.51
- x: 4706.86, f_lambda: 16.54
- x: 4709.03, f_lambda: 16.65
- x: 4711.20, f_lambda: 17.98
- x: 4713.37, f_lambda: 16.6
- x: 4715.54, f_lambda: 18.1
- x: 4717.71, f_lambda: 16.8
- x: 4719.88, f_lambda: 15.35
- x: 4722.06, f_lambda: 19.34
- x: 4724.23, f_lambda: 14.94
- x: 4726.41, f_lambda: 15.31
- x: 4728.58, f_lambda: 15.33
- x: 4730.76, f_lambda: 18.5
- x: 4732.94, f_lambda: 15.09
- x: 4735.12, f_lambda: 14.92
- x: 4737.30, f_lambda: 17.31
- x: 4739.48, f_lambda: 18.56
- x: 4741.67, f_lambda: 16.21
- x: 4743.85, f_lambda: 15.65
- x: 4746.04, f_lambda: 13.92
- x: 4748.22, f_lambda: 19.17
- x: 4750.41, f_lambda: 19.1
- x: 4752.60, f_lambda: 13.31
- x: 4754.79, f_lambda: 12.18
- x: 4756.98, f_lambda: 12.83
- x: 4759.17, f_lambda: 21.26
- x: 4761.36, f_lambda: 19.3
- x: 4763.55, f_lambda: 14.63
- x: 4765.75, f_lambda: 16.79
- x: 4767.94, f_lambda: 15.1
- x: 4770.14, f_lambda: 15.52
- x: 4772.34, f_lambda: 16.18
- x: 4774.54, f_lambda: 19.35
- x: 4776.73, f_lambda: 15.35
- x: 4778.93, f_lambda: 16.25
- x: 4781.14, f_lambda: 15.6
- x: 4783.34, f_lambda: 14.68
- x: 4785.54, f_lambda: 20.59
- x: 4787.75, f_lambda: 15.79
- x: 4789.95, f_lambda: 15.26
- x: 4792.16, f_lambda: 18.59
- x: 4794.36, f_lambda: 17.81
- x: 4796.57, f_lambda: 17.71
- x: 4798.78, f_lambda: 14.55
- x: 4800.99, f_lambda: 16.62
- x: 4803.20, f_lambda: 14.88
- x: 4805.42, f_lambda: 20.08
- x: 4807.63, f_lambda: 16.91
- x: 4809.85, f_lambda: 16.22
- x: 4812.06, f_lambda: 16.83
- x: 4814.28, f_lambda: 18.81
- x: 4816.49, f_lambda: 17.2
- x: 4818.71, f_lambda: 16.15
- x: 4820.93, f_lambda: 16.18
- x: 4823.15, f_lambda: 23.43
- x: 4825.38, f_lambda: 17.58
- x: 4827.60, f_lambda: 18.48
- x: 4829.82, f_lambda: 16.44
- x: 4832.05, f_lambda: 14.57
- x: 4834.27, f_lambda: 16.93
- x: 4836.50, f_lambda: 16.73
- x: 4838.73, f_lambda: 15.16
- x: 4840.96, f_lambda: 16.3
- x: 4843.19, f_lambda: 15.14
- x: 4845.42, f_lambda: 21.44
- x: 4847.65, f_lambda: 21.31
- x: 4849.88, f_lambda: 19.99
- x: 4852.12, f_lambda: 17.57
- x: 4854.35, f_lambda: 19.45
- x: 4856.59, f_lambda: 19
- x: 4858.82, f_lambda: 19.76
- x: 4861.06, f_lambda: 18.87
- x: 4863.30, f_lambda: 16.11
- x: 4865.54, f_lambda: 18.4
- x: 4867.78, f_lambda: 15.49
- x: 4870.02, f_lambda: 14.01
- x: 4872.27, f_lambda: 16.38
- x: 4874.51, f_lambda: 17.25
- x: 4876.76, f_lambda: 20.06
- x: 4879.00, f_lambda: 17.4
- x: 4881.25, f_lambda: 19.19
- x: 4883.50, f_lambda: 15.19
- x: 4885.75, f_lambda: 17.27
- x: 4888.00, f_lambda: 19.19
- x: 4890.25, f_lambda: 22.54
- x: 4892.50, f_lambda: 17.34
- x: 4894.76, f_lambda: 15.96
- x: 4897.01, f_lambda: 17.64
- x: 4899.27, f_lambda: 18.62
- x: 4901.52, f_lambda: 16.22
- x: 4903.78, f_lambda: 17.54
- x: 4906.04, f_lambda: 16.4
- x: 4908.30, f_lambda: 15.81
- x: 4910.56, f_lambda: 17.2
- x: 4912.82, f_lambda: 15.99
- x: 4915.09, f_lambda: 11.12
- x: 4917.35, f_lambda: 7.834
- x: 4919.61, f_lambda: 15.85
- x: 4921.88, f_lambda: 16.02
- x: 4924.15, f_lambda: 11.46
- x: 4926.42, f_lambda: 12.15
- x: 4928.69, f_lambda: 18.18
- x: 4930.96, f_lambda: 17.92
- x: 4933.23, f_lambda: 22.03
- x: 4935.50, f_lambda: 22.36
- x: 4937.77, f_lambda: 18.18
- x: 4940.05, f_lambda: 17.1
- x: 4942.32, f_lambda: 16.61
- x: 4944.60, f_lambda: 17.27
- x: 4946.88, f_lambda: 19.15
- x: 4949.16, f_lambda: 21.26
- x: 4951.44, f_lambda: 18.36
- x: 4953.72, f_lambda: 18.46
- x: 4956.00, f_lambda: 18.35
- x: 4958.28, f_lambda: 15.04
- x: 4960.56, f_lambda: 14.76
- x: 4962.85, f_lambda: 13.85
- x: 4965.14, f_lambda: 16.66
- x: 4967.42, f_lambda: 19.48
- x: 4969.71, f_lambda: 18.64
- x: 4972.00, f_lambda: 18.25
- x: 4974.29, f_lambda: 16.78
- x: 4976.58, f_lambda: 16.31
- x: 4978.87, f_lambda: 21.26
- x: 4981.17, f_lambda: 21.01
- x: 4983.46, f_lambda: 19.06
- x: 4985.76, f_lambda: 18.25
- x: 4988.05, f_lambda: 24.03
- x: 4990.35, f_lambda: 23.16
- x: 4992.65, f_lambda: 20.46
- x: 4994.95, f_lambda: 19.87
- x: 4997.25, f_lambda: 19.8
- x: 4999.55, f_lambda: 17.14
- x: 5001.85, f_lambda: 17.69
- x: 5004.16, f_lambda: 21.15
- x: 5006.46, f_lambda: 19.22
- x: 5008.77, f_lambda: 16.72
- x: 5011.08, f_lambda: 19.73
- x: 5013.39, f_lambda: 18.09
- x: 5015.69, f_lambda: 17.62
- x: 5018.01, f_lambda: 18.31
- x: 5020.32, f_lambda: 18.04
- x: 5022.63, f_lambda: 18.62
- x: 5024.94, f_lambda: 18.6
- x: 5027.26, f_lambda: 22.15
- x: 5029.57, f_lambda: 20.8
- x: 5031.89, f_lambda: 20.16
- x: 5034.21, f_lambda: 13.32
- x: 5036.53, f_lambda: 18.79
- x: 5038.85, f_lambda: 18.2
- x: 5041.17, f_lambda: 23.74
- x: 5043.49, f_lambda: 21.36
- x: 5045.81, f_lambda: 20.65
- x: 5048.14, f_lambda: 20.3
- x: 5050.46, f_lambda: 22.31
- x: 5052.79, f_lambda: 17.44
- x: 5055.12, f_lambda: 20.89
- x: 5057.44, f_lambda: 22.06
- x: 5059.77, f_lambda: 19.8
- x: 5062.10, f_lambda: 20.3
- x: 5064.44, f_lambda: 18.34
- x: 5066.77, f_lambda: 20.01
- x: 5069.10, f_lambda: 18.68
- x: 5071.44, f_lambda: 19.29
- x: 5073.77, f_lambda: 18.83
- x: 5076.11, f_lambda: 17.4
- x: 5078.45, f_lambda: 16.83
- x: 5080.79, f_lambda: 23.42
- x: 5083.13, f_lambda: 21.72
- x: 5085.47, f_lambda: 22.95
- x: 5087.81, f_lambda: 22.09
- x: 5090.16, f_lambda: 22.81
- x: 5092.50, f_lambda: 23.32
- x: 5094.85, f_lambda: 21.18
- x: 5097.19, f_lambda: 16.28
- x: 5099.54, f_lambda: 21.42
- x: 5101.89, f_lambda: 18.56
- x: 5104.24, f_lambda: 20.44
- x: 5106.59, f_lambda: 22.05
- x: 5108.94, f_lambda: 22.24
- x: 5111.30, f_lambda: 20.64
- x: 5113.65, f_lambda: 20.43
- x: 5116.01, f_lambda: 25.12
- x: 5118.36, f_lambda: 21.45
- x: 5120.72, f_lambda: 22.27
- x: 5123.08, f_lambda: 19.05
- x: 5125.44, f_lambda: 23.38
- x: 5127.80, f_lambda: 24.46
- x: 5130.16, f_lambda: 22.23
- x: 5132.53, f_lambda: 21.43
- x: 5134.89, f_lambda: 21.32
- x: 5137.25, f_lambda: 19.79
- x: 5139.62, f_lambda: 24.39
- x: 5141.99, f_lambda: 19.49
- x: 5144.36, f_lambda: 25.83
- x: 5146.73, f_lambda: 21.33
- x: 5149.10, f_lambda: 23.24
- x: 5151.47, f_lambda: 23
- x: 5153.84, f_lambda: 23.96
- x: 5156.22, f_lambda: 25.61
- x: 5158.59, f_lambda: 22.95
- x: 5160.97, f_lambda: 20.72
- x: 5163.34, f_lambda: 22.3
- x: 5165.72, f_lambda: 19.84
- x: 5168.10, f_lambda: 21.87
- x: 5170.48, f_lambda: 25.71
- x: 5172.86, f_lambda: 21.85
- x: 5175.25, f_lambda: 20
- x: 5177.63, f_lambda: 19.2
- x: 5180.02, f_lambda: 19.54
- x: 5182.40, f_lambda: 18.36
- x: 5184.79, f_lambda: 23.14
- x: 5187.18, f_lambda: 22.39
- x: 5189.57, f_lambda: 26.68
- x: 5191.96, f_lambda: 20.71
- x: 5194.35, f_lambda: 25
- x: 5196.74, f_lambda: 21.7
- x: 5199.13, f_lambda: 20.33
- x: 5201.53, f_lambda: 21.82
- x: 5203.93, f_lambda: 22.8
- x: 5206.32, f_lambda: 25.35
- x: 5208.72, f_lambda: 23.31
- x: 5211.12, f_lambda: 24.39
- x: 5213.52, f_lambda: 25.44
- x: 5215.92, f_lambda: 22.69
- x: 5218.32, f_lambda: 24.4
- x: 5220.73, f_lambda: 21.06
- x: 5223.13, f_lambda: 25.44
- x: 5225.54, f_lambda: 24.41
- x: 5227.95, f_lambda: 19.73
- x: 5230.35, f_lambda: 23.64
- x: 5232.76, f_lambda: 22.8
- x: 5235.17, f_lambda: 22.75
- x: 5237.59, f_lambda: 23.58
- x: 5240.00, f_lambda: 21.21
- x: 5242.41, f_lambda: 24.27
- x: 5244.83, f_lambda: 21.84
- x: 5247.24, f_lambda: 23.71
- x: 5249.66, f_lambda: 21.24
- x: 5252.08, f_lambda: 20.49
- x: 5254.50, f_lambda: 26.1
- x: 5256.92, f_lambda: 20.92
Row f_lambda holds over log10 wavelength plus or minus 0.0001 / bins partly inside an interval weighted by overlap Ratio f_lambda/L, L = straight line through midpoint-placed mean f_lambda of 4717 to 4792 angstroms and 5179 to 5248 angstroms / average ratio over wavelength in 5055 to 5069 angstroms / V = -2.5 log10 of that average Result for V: 0.03 mag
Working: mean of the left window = 16.4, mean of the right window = 22.9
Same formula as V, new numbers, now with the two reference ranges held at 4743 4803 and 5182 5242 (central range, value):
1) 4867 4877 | 0.096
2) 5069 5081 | 0.120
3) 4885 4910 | 0.035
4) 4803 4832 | -0.034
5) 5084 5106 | 0.010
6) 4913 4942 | 0.180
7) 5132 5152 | -0.013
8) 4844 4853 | -0.142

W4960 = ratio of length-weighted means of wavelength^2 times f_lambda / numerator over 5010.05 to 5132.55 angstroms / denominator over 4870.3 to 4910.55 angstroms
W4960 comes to 1.25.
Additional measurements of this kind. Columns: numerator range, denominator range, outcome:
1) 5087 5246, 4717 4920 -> 1.52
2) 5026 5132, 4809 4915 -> 1.29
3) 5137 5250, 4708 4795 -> 1.64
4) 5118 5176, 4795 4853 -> 1.46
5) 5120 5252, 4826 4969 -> 1.47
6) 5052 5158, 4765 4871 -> 1.39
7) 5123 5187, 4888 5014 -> 1.34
